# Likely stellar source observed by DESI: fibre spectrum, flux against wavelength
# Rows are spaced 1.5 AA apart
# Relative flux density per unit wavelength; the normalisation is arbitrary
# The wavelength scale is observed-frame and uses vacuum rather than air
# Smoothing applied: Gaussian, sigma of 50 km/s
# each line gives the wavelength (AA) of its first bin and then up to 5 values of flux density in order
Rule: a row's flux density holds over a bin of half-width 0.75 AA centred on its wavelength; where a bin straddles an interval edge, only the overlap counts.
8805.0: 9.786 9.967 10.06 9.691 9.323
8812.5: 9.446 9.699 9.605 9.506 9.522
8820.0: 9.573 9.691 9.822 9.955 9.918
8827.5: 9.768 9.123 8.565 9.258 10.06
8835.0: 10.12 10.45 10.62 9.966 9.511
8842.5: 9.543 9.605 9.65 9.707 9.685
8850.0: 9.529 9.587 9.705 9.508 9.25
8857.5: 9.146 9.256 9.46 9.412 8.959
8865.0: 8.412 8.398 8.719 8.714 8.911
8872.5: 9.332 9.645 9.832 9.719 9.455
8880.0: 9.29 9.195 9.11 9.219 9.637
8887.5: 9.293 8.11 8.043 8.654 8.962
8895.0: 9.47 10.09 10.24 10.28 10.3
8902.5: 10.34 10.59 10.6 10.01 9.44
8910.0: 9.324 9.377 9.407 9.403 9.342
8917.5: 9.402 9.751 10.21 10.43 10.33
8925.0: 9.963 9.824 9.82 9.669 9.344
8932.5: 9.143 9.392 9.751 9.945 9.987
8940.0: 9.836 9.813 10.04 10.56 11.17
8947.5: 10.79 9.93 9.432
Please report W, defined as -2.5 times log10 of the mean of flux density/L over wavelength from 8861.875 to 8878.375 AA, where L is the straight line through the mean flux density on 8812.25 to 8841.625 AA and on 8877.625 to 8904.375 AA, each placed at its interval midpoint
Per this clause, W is 0.05 mag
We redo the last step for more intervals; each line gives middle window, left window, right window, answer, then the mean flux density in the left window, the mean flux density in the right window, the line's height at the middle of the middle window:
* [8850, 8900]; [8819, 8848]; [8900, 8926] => 0.07 mag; 9.73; 9.9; 9.82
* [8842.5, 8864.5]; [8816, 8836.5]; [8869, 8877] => 0.00 mag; 9.64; 9.35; 9.47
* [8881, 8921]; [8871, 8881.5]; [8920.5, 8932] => 0.02 mag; 9.48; 9.91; 9.69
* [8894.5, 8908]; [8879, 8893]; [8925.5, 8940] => -0.11 mag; 8.96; 9.67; 9.19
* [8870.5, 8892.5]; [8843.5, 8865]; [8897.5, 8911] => 0.07 mag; 9.42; 10.1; 9.8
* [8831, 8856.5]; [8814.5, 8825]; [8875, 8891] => -0.03 mag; 9.66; 9.18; 9.48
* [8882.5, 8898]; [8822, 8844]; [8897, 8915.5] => 0.09 mag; 9.76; 9.94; 9.9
